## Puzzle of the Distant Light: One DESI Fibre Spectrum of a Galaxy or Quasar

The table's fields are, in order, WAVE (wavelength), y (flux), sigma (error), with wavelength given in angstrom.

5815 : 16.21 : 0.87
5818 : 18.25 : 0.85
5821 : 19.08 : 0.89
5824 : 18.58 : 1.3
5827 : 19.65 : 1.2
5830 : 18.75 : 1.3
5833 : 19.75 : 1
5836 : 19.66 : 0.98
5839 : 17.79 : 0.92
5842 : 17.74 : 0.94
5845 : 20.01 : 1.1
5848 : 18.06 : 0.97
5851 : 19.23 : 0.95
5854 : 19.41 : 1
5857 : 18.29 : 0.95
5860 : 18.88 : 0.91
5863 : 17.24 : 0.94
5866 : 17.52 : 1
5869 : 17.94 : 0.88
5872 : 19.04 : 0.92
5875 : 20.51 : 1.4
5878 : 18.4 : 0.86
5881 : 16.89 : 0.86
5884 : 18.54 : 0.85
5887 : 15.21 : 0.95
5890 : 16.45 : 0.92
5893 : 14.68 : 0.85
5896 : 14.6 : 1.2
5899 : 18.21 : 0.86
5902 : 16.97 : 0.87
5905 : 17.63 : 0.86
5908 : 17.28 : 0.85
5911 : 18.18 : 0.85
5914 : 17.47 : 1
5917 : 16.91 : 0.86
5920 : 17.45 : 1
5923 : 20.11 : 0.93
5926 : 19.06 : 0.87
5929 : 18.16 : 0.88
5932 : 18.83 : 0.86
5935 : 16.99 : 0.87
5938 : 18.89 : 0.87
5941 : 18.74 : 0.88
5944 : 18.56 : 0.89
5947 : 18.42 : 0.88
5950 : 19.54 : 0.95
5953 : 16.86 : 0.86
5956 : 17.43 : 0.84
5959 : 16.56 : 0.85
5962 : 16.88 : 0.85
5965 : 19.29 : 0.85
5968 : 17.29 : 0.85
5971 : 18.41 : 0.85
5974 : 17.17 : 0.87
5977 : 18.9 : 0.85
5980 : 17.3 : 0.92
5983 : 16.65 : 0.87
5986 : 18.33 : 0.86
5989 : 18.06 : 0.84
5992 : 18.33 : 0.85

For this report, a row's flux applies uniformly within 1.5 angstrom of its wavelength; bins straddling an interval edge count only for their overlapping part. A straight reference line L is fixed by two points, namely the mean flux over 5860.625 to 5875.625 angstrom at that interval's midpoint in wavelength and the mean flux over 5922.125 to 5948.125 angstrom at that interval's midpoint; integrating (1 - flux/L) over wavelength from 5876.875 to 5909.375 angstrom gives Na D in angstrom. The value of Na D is 2.9 angstrom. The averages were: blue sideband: 18.4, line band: 16.8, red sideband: 18.6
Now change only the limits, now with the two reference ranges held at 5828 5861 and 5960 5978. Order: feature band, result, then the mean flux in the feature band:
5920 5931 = -0.37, 18.9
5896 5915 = 1.06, 17.4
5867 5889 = 0.71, 18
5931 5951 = -0.44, 18.5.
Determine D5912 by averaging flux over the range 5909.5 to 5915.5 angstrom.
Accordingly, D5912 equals 17.8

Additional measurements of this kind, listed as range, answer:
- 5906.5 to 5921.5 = 17.5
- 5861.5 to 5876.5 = 18.4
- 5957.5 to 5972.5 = 17.7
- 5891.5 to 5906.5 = 16.4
